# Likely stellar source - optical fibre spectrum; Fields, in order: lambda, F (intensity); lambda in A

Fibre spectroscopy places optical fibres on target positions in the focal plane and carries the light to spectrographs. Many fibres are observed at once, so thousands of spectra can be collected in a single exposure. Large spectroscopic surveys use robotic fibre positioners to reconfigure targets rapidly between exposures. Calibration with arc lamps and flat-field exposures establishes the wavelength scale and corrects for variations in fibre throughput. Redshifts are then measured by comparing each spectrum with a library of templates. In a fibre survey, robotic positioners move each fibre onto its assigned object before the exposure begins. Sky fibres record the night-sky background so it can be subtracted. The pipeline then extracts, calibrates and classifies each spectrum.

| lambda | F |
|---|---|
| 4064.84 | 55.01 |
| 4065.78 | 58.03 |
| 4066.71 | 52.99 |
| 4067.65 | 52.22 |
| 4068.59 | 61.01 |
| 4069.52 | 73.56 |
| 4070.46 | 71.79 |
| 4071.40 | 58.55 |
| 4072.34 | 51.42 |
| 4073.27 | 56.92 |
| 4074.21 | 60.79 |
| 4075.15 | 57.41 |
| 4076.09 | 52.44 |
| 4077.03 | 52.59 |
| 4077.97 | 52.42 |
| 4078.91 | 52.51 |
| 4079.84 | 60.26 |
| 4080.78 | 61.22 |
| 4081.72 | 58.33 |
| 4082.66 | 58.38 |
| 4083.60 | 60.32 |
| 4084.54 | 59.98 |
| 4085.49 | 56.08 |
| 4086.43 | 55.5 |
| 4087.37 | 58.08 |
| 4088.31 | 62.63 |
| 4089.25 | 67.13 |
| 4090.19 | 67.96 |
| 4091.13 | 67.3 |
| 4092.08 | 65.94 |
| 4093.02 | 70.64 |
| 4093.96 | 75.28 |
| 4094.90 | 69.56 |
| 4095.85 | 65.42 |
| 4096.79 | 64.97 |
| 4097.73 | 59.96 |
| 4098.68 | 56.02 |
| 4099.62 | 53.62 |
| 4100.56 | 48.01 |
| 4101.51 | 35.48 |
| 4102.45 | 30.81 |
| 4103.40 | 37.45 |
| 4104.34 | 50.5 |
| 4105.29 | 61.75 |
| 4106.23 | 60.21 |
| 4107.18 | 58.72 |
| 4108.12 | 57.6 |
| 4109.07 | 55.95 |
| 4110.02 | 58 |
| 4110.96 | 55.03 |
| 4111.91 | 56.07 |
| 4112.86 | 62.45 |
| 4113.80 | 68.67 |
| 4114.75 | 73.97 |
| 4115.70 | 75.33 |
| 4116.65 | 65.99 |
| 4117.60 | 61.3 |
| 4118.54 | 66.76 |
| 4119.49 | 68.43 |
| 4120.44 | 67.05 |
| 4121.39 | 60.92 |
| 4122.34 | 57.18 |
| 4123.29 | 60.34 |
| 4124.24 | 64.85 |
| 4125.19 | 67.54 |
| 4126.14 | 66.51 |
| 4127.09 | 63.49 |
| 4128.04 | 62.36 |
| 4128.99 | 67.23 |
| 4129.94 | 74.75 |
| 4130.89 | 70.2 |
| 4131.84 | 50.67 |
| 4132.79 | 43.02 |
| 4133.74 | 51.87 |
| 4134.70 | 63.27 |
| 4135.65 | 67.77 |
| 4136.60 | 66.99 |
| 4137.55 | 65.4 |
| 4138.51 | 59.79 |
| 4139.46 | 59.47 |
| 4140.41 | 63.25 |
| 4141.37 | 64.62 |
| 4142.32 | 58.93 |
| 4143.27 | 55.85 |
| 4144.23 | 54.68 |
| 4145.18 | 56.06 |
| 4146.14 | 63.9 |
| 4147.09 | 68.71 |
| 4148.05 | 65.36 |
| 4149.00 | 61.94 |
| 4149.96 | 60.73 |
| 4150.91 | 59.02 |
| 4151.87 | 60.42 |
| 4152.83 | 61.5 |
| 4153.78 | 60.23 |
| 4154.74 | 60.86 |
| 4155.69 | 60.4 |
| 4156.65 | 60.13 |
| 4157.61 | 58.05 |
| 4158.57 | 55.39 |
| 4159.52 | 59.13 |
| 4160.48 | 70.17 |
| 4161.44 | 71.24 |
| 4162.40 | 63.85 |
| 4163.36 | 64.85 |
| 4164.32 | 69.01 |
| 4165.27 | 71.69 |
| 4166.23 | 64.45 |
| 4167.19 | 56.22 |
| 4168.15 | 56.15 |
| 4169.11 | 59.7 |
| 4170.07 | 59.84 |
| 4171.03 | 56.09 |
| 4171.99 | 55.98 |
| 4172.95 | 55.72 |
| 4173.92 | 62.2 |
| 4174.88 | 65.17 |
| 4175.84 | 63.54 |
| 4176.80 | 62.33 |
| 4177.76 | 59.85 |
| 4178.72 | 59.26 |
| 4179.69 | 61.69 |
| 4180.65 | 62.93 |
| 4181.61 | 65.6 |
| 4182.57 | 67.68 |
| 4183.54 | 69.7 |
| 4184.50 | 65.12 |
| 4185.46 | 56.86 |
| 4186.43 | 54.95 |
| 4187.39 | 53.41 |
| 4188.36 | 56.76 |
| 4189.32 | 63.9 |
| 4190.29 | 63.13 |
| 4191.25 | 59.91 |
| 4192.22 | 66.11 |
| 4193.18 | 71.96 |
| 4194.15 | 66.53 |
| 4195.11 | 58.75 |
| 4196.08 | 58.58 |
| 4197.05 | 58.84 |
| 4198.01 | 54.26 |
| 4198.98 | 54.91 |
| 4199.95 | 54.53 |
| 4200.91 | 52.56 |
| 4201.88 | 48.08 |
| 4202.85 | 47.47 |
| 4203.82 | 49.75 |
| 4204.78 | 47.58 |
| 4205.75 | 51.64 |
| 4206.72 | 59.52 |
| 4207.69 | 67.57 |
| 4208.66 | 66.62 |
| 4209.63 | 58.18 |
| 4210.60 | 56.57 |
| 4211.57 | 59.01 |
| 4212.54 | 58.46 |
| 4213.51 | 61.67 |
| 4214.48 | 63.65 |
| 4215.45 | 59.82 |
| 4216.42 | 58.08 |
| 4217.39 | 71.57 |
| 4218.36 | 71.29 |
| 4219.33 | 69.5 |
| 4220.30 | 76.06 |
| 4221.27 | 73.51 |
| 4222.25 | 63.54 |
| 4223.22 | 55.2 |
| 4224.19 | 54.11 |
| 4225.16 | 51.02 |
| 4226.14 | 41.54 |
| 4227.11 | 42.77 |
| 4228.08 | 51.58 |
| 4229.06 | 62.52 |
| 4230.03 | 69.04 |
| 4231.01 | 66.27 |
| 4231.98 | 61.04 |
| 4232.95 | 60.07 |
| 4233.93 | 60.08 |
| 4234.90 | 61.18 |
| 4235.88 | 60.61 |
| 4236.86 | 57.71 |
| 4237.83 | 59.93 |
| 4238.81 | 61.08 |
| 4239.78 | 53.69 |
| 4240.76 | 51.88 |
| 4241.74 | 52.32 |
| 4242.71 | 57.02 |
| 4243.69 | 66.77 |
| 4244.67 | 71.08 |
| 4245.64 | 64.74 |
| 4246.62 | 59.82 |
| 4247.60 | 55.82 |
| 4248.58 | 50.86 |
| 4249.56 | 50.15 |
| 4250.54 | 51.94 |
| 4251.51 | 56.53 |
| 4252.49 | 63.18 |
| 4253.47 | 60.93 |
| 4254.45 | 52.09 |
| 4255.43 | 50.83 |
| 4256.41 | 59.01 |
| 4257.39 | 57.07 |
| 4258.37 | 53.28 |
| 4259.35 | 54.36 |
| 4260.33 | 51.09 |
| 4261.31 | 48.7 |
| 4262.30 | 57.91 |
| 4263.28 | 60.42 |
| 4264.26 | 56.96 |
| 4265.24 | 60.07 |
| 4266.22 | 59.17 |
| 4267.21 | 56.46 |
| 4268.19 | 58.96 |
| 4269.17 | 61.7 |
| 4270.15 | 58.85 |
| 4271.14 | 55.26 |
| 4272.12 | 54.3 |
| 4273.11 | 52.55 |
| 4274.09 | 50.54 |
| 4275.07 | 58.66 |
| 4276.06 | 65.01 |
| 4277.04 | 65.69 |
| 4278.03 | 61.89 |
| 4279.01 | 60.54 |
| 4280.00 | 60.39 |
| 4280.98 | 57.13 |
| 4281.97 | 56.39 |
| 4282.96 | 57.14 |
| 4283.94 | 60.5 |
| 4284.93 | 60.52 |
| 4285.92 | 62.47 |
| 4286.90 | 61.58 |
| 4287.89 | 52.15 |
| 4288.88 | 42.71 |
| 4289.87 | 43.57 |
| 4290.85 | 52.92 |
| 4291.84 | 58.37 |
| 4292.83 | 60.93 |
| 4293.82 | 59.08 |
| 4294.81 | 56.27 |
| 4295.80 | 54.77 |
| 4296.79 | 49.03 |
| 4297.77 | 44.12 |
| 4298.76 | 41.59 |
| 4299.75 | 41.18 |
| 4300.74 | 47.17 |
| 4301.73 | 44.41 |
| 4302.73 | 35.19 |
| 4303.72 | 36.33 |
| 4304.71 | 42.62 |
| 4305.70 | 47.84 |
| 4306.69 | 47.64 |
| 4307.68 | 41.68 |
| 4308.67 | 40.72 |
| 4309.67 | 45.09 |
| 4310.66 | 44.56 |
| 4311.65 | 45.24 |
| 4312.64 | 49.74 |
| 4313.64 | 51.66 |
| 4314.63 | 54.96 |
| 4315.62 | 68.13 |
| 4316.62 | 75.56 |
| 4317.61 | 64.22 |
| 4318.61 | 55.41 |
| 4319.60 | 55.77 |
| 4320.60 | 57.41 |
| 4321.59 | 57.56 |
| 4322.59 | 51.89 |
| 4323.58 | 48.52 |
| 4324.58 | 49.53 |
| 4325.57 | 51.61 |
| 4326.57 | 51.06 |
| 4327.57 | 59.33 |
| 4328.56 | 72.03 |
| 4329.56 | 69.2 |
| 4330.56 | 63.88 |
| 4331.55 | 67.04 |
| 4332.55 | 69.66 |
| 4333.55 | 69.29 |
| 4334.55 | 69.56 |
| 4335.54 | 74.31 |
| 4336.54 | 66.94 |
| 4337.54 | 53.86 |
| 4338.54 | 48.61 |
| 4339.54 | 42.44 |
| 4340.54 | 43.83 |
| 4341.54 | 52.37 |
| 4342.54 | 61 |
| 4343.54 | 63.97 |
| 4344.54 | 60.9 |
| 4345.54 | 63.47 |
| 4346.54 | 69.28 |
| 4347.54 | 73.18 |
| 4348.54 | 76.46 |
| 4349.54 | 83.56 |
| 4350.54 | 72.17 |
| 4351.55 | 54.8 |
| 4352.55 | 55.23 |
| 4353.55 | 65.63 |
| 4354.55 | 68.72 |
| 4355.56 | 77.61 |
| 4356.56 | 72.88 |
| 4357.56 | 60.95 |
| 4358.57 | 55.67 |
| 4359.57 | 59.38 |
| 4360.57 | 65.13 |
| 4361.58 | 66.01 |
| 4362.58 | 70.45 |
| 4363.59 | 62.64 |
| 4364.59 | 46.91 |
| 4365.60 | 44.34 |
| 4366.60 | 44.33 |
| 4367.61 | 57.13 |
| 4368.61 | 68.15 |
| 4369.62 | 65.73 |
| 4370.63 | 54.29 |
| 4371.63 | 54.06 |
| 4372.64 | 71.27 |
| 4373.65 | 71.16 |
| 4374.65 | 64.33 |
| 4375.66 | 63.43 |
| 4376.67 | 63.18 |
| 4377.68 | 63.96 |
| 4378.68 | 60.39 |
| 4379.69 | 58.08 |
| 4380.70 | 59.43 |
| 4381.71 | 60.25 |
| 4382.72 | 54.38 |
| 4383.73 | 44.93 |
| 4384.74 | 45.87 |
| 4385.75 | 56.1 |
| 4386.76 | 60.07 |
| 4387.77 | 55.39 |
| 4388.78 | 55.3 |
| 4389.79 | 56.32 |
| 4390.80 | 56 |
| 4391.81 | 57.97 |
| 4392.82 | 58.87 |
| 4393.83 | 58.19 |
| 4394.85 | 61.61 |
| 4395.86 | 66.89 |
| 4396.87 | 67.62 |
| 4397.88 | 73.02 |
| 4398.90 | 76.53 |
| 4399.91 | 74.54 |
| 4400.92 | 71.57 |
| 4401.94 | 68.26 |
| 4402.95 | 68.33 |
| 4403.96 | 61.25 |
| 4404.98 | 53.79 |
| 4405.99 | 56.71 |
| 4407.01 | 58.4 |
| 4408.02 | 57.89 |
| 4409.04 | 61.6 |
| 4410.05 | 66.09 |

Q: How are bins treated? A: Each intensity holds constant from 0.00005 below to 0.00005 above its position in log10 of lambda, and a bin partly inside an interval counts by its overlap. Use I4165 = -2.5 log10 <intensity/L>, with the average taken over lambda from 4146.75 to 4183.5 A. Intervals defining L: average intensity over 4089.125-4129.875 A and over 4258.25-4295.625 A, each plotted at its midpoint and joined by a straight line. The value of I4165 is -0.04 mag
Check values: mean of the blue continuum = 61.2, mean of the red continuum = 57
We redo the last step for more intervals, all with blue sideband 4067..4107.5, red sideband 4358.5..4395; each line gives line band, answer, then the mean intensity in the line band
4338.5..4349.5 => -0.04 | 61.1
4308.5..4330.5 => 0.05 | 55.8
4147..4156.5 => -0.06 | 61.6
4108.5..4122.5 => -0.09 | 63.6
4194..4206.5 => 0.09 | 53.9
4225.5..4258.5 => 0.02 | 57.5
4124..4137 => -0.08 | 62.9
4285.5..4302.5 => 0.15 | 51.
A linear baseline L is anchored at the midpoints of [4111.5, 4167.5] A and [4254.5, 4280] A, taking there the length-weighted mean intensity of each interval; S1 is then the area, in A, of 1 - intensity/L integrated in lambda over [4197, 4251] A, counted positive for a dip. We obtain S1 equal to 0.53 A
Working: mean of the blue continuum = 62.9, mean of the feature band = 58.5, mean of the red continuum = 57.1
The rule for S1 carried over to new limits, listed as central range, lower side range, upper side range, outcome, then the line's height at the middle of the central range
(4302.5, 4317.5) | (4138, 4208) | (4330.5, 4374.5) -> 3.15 A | 62.1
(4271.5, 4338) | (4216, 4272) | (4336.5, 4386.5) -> 4.97 A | 59.7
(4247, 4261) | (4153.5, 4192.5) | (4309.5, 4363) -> 1.52 A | 61.4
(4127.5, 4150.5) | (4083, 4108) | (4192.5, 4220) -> -1.07 A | 58.8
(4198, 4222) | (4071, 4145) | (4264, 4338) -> -0.90 A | 57.7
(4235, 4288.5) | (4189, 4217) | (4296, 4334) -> -2.07 A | 55.6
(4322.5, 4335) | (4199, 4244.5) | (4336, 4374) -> -0.03 A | 61.1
